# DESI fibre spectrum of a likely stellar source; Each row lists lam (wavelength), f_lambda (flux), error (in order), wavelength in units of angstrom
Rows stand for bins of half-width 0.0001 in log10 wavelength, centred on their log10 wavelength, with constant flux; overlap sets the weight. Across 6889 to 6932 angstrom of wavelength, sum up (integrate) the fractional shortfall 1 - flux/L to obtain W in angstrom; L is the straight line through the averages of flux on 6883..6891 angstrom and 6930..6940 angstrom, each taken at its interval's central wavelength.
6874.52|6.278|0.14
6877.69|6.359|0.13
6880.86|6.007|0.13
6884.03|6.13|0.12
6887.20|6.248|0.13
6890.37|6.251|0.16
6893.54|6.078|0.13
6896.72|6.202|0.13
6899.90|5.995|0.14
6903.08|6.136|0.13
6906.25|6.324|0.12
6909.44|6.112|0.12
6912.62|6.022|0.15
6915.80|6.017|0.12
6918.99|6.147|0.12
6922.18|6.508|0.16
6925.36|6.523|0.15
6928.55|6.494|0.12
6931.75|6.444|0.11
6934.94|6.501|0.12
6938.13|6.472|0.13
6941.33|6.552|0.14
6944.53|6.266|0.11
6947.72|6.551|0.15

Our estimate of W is 0.8 angstrom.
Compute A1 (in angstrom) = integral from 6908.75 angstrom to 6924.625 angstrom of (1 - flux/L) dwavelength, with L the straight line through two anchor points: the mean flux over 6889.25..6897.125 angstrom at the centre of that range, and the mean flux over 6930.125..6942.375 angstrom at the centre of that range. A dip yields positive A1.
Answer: 0.40 angstrom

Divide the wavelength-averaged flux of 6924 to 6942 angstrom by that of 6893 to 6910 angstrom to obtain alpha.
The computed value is 1.1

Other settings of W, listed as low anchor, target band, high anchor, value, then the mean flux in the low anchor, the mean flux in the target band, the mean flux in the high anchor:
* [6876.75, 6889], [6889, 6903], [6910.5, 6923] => 0.08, 6.18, 6.13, 6.15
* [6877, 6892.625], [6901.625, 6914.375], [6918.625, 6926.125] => 0.37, 6.19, 6.15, 6.42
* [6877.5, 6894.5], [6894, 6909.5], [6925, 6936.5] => 0.32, 6.17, 6.15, 6.48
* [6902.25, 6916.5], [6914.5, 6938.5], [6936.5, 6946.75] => -0.35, 6.13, 6.39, 6.44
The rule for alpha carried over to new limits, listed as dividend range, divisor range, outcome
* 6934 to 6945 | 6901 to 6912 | 1.05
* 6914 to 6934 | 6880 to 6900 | 1.03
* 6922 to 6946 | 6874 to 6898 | 1.05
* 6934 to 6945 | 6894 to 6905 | 1.06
